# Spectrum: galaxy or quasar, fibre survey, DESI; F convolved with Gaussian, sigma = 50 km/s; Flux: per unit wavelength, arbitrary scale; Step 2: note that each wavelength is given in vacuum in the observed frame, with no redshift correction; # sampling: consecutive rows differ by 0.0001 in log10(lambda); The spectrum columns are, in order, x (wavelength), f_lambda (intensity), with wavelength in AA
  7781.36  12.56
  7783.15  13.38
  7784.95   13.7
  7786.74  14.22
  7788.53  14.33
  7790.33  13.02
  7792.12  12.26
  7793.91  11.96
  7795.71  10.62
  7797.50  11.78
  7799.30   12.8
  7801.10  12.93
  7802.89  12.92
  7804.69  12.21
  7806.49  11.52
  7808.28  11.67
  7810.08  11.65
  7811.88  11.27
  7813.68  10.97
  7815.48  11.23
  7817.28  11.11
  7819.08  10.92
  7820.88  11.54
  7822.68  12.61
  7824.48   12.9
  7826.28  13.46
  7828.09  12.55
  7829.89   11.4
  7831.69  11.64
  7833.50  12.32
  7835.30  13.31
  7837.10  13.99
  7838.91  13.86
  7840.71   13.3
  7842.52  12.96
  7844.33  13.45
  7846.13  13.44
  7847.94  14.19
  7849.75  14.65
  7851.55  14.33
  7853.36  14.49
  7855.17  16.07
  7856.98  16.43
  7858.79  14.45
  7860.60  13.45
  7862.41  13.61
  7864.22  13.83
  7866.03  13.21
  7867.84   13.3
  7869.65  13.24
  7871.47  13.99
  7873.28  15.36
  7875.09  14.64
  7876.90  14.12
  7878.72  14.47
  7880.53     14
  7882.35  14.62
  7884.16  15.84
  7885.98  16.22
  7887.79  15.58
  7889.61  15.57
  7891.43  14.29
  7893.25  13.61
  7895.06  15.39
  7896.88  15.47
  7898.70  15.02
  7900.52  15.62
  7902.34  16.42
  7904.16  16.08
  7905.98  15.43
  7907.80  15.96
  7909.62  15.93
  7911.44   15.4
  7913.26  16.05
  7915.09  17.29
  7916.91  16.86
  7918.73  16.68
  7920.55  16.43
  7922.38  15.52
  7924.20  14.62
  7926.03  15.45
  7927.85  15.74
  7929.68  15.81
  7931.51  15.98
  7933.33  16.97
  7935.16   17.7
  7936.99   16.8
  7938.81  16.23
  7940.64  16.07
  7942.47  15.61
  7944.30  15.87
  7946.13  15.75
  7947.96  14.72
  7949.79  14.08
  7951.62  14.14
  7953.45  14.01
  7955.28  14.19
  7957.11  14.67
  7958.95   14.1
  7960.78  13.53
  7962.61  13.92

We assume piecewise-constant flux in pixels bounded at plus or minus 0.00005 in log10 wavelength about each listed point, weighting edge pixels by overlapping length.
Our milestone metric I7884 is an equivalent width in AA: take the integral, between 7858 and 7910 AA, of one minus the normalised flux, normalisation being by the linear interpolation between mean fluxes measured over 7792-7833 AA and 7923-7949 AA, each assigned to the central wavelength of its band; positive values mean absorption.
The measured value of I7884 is -1.9 AA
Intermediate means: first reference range 11.9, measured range 14.8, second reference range 15.9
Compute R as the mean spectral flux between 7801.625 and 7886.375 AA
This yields 13.3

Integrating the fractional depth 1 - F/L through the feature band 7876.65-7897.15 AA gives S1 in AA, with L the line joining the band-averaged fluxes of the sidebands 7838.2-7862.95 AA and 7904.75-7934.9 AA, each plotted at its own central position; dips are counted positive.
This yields 0.3 AA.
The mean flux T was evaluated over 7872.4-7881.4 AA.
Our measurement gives 14.5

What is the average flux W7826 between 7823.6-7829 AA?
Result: 13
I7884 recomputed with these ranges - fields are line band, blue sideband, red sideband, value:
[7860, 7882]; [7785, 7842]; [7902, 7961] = 0.0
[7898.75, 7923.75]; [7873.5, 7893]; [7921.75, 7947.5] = -0.9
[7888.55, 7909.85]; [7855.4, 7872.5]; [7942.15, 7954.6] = -1.5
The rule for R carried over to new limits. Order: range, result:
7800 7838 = 12.1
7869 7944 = 15.6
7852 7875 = 14.3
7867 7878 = 14.1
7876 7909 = 15.2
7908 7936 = 16.2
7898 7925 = 16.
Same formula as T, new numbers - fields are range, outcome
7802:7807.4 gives 12.2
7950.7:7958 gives 14.3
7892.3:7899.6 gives 14.9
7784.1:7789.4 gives 14.1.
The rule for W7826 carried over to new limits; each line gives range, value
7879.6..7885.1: 14.8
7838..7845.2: 13.4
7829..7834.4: 11.8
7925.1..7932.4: 15.7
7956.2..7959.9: 14.4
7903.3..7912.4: 15.8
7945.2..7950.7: 14.9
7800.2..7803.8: 12.9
